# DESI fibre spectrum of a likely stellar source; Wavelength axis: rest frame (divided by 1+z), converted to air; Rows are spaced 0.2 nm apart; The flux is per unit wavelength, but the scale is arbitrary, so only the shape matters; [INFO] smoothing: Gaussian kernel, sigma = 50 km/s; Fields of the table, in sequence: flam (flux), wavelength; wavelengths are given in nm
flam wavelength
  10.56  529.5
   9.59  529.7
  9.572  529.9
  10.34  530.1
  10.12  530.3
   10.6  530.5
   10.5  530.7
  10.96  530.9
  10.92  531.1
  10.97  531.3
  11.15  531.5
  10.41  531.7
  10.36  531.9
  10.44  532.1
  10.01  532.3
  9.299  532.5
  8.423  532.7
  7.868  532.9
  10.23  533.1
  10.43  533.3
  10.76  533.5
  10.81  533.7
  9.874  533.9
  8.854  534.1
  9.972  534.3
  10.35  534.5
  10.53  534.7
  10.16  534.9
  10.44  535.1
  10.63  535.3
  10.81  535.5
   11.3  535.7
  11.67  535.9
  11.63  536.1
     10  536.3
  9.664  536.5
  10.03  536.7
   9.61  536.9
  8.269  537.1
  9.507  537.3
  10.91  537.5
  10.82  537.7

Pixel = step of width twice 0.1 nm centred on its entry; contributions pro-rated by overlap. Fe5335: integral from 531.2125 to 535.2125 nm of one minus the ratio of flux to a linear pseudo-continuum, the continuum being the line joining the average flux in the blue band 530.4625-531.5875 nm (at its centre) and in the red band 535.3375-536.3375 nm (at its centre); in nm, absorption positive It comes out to 0.33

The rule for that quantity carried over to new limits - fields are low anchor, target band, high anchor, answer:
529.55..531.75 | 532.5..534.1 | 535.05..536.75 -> 0.14 nm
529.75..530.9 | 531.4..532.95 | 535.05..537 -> 0.08 nm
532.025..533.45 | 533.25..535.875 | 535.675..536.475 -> -0.02 nm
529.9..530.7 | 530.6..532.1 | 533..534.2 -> -0.07 nm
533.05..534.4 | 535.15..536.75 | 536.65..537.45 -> -0.18 nm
